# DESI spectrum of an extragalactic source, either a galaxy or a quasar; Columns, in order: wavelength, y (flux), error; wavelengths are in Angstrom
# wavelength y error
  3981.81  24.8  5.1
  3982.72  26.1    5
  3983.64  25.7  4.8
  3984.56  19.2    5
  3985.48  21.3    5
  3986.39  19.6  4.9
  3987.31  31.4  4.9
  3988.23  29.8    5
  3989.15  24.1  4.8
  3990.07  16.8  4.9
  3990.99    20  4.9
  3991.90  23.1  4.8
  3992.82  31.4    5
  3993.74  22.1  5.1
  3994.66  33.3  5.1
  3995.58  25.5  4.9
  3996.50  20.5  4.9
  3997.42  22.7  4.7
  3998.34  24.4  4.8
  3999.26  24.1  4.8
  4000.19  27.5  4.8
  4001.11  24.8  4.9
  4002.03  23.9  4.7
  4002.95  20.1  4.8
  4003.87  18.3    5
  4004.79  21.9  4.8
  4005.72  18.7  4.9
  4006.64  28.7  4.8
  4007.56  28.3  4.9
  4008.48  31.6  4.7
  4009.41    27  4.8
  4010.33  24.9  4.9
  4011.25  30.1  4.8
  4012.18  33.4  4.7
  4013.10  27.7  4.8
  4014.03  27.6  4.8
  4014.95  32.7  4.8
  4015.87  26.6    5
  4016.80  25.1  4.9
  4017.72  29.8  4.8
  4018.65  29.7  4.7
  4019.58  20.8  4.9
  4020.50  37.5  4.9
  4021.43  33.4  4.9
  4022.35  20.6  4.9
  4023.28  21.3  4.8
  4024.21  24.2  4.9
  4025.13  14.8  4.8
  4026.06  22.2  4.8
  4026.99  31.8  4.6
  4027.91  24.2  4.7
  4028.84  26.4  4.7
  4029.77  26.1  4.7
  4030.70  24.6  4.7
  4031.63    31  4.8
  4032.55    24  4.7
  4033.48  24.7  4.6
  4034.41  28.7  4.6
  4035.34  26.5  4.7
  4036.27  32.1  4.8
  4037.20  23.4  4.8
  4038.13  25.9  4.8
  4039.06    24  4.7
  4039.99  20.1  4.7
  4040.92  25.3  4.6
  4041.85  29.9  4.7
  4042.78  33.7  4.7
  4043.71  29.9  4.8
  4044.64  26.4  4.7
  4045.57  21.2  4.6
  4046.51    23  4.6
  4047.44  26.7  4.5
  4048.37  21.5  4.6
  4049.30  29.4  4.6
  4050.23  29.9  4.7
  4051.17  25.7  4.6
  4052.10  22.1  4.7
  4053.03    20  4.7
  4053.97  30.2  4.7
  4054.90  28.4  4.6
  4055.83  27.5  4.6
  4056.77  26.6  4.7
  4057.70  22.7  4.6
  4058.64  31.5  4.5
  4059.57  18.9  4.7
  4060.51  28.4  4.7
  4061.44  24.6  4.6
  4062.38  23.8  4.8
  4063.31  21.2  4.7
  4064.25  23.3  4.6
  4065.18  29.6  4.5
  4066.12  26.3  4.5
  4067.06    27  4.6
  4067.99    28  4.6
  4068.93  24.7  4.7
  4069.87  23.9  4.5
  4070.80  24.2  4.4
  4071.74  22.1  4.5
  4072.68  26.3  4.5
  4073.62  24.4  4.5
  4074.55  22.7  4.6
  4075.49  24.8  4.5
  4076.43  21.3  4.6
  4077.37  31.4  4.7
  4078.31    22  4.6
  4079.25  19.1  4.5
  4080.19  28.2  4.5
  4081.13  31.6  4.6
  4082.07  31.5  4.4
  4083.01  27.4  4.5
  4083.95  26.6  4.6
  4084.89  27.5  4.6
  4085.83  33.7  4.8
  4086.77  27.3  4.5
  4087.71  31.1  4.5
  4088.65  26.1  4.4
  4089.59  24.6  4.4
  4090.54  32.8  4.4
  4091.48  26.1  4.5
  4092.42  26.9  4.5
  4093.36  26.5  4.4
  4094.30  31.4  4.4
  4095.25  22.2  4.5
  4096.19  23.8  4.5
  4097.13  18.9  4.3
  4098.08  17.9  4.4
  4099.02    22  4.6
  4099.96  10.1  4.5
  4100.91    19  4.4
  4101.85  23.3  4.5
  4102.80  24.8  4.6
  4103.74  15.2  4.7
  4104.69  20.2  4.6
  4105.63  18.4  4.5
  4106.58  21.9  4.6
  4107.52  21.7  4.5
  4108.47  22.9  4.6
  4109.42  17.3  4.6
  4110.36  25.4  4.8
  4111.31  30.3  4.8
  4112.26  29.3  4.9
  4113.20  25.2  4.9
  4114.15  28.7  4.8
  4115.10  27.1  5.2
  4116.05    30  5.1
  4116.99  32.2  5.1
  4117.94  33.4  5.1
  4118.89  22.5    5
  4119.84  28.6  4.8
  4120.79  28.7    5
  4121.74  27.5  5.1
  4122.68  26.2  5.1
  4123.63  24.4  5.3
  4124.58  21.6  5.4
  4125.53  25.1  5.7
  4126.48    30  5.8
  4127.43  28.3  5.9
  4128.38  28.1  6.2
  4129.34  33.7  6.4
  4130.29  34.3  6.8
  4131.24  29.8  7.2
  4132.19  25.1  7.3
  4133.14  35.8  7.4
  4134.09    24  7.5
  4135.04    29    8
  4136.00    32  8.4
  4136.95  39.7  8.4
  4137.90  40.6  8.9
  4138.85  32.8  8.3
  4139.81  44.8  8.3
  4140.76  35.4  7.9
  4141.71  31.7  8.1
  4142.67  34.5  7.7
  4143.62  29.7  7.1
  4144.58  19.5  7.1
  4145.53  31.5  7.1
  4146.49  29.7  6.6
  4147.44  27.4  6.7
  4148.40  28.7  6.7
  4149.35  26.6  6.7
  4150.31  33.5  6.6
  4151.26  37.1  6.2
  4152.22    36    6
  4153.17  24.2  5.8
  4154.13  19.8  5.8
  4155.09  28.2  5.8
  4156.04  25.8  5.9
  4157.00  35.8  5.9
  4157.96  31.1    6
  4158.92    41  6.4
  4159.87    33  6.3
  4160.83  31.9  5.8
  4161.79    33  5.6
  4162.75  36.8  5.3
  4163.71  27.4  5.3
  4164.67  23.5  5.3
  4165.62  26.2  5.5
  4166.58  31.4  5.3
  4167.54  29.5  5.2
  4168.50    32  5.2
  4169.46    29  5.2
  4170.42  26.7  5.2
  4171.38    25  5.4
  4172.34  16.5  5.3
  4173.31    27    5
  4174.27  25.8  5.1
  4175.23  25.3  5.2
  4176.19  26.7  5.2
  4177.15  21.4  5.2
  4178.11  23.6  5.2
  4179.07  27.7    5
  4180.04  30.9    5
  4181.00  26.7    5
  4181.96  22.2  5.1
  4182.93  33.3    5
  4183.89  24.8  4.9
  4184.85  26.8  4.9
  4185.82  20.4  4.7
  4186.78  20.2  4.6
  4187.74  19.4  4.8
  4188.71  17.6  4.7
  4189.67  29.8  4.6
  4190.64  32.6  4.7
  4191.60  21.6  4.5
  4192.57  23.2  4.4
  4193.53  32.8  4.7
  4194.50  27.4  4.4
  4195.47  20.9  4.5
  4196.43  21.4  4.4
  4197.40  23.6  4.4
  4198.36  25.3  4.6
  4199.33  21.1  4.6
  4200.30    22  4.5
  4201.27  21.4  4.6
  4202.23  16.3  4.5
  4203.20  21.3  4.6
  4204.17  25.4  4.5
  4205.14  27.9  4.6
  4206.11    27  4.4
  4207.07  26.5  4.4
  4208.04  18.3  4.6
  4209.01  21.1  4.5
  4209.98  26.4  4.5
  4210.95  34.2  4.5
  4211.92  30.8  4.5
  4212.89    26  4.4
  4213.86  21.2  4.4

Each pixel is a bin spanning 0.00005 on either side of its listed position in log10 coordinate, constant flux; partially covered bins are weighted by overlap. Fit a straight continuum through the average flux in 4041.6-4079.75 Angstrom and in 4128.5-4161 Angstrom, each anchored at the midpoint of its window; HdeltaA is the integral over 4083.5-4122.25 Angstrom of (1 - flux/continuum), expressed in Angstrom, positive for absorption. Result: 4.6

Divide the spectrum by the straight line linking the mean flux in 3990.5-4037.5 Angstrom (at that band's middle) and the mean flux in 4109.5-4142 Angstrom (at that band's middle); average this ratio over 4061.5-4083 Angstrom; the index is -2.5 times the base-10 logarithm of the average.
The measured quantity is 0.11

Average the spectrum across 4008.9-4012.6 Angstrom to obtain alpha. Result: 28.8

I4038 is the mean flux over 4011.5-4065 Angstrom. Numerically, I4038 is 26.2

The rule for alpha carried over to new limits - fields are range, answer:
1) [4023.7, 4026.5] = 20.4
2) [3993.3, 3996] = 27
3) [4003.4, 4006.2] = 19.7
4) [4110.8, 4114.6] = 28.3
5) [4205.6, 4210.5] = 24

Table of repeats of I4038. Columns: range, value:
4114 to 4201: 28.3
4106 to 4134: 27.3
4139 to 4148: 31.6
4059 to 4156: 26.9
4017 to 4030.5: 25.9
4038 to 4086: 25.8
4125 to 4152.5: 31.5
